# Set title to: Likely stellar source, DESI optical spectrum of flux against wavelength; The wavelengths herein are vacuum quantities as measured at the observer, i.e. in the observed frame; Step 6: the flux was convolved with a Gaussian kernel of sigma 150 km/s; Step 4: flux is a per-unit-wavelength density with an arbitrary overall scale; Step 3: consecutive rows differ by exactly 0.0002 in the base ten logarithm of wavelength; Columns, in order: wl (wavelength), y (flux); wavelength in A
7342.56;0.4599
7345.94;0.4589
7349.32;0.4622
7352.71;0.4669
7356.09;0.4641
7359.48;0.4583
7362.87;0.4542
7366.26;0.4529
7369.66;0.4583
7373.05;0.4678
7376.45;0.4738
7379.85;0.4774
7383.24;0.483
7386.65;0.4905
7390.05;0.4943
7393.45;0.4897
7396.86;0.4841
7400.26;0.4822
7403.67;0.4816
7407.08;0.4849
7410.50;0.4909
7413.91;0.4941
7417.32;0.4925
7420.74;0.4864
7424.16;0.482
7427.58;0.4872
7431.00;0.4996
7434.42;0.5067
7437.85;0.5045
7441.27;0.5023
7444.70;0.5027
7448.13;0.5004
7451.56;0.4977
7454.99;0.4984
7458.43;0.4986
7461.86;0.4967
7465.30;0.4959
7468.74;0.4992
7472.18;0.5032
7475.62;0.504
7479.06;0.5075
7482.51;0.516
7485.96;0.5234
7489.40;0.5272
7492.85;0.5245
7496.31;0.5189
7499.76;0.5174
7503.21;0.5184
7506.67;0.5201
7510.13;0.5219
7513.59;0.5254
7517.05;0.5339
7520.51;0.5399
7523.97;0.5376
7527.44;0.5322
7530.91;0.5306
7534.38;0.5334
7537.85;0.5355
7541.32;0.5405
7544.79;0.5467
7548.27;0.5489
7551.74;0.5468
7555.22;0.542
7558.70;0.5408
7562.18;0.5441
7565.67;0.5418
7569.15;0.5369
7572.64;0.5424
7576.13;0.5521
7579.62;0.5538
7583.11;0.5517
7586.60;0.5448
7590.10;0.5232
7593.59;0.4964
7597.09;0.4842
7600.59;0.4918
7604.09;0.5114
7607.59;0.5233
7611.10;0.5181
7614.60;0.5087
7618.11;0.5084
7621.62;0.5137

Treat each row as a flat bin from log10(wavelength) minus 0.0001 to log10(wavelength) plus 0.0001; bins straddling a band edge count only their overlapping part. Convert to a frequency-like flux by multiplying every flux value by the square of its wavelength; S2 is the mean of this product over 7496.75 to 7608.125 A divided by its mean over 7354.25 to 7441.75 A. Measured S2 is 1.1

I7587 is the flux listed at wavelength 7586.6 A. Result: 0.5448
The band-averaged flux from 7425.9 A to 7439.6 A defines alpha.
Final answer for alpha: 0.5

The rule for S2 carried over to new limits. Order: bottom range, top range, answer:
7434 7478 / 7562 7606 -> 1.09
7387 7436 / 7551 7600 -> 1.14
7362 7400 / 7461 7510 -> 1.11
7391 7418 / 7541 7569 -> 1.16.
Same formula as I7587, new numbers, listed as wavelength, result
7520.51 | 0.5399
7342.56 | 0.4599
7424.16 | 0.482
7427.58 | 0.4872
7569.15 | 0.5369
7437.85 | 0.5045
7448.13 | 0.5004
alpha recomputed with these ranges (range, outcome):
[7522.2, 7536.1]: 0.533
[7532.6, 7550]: 0.541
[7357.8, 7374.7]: 0.458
